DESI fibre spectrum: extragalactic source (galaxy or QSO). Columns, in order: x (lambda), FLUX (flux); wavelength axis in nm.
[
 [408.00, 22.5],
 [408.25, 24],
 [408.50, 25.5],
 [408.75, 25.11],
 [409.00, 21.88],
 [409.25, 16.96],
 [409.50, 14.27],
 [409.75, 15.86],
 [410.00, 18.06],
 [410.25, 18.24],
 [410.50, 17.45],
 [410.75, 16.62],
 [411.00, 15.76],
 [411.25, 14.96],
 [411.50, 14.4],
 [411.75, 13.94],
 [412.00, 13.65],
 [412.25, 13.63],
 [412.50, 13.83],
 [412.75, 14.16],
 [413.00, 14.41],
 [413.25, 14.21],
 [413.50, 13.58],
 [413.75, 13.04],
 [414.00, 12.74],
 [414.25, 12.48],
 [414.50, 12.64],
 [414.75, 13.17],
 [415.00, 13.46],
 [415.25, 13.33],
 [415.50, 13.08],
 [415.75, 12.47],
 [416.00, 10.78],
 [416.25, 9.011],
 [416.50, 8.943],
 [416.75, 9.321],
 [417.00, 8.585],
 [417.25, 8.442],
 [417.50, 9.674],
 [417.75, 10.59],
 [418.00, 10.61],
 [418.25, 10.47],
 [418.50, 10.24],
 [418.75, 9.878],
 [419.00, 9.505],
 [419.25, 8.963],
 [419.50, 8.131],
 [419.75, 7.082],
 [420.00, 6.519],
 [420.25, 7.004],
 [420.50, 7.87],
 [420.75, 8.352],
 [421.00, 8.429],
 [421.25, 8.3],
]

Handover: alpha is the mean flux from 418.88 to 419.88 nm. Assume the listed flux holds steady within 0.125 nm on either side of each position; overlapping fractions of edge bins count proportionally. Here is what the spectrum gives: 8.41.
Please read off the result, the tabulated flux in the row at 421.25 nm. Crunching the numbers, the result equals 8.3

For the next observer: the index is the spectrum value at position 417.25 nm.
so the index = 8.442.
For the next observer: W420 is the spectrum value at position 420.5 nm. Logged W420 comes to 7.87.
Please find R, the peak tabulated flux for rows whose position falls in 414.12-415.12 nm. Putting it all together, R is 13.46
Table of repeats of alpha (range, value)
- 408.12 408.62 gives 24.7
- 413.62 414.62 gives 12.7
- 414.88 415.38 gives 13.4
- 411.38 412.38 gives 13.9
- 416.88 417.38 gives 8.52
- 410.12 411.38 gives 16.6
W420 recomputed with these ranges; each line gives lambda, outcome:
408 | 22.5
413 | 14.41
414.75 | 13.17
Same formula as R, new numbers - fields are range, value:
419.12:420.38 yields 8.963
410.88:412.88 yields 15.76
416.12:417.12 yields 9.321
